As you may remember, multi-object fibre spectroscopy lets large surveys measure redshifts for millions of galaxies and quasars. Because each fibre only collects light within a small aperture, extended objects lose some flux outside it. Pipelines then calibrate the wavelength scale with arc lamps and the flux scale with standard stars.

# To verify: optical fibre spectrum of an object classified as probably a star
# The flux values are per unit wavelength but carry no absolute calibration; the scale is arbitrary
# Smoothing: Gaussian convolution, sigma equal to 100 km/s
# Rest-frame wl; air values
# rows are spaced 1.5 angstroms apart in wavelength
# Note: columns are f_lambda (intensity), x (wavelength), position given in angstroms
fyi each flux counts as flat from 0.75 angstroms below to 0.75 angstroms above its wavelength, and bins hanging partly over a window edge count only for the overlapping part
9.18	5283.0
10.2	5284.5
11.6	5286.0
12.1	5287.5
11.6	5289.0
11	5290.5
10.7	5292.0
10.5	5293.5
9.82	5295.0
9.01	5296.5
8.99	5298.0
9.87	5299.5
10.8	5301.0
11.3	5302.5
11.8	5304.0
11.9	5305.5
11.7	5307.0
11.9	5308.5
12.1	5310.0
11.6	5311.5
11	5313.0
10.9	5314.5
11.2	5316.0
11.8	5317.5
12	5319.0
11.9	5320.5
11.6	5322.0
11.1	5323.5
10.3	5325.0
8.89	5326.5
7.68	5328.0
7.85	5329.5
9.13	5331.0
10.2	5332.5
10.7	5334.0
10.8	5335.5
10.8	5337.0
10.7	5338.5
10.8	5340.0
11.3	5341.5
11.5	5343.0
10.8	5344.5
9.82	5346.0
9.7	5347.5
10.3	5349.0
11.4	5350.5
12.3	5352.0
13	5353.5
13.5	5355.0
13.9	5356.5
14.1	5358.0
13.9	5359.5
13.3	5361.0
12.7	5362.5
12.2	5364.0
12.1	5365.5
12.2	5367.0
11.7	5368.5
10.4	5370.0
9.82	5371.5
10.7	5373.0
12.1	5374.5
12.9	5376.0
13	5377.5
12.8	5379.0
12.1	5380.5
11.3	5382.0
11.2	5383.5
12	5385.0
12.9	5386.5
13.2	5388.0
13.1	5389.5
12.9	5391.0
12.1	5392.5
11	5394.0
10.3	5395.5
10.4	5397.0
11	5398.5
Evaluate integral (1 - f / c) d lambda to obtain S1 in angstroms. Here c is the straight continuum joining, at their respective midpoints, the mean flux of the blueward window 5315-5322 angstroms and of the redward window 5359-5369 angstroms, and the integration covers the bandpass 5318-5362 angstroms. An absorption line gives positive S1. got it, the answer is 3.5 angstroms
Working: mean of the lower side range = 11.7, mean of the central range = 11.2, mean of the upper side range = 12.6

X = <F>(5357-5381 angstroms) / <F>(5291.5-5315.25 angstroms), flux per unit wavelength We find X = 1.1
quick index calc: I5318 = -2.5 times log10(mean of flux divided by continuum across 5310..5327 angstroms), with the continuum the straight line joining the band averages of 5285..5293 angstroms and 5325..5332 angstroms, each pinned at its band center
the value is -0.20 mag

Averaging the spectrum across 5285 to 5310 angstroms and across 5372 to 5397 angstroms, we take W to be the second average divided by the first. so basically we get 1.1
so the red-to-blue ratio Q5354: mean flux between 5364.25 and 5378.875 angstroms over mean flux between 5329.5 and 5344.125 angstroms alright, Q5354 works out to 1.11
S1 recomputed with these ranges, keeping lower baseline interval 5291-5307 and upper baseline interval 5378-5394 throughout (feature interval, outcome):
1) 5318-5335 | 1.4 angstroms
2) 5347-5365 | -1.3 angstroms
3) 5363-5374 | 0.5 angstroms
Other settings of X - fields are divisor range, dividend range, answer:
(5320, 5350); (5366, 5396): 1.16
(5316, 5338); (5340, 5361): 1.15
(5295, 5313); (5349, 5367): 1.17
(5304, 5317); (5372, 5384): 1.04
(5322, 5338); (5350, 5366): 1.32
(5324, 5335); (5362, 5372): 1.24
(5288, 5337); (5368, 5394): 1.12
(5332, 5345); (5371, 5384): 1.09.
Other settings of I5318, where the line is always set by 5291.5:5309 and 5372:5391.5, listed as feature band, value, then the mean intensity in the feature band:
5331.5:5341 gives 0.073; 10.6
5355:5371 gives -0.066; 12.6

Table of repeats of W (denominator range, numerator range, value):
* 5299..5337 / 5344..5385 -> 1.11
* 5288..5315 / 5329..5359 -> 1.02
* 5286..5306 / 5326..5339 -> 0.90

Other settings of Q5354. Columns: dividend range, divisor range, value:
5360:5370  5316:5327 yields 1.10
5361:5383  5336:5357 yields 1.05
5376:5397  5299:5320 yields 1.06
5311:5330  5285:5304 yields 1.00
